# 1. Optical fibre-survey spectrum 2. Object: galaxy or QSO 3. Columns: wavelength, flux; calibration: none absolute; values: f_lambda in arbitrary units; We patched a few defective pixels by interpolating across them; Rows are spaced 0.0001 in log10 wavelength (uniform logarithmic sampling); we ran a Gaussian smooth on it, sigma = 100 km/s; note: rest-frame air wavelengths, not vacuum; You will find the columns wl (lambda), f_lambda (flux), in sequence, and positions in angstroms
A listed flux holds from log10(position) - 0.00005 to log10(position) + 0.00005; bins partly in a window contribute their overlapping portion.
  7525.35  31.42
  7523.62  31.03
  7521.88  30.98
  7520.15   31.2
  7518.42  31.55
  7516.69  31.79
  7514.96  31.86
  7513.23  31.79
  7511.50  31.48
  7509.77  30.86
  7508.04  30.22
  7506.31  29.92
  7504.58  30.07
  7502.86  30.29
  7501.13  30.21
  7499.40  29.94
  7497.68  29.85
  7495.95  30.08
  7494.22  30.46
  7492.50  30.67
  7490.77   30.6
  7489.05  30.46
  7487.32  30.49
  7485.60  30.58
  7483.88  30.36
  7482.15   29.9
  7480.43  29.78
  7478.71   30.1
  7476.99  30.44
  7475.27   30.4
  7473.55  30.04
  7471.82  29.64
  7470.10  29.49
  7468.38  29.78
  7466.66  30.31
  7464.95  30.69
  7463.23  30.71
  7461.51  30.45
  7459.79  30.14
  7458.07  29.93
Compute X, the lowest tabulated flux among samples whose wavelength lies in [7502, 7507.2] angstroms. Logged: 29.92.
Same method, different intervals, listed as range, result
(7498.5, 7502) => 29.94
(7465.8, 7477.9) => 29.49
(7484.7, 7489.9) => 30.46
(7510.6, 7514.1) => 31.48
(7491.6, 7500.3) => 29.85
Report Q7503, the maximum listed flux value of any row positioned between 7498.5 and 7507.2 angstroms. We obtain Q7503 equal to 30.29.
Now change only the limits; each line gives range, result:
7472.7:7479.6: 30.44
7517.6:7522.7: 31.55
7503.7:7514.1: 31.79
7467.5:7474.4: 30.04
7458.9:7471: 30.71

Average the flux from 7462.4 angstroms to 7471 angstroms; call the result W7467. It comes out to 30.2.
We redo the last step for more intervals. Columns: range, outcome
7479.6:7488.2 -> 30.2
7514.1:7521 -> 31.6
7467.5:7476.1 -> 29.8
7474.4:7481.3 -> 30.2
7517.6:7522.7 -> 31.3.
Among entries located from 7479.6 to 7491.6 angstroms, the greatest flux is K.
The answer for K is 30.6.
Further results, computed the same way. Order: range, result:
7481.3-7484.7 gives 30.36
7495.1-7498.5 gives 30.08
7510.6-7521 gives 31.86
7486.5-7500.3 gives 30.67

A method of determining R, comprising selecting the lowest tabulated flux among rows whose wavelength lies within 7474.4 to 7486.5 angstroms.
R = 29.78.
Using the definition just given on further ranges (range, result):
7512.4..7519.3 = 31.55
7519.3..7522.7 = 30.98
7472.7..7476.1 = 30.04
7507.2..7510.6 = 30.22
